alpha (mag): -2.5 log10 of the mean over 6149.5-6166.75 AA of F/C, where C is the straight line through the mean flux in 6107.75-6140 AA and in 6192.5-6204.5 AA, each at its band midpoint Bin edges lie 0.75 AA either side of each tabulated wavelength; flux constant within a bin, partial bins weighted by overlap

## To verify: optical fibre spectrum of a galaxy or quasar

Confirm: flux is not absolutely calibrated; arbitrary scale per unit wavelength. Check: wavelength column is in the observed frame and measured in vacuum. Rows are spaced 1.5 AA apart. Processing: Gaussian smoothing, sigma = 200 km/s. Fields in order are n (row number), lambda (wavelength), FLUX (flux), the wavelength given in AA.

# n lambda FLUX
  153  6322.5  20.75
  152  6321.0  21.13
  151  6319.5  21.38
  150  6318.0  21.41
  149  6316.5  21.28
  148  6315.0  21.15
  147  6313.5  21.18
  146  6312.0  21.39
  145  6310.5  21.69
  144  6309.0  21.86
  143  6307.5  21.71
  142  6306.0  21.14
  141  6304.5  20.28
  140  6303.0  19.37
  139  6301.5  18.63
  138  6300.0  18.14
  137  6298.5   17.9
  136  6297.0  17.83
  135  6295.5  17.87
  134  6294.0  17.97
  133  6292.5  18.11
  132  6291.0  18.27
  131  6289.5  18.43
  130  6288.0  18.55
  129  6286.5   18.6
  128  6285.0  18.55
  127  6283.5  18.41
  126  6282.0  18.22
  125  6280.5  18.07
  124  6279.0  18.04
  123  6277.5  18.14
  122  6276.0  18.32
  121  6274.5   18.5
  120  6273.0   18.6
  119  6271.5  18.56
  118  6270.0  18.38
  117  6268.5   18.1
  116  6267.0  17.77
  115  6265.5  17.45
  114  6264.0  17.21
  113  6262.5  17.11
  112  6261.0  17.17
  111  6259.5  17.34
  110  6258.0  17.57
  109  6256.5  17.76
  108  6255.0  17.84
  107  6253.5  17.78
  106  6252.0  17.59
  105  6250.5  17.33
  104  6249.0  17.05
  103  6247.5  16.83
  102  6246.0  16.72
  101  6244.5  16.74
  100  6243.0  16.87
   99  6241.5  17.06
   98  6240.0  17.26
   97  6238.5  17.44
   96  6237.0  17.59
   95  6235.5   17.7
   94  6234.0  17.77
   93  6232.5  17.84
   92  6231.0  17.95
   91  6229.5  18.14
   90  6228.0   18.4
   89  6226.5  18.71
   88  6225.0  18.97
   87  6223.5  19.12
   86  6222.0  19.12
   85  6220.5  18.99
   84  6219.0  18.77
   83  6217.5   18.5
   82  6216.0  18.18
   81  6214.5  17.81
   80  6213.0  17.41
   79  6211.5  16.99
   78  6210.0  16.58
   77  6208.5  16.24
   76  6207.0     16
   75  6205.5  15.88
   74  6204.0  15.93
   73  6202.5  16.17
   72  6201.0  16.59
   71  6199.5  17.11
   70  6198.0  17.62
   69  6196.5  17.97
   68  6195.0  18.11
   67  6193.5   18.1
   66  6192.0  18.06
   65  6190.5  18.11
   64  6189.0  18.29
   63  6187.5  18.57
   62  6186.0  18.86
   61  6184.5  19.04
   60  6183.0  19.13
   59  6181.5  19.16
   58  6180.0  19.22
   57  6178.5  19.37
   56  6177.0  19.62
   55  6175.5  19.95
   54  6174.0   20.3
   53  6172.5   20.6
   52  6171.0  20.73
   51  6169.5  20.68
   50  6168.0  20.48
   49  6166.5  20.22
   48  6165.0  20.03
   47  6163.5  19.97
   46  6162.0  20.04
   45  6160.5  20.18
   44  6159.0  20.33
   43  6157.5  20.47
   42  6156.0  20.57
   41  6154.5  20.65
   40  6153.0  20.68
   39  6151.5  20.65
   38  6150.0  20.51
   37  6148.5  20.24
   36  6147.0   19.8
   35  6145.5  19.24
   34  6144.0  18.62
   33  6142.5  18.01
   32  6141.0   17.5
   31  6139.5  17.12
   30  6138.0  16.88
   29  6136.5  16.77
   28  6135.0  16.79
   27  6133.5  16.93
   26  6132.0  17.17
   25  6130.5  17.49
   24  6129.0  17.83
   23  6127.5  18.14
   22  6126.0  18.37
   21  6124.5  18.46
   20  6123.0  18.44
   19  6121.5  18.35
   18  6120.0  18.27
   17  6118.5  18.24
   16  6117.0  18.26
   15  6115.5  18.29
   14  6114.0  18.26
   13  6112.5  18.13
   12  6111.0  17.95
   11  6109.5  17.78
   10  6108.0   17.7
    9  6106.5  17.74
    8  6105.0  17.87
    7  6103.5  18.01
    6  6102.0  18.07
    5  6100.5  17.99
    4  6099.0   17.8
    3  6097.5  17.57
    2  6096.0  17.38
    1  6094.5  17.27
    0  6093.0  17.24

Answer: -0.16 mag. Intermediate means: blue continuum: 17.8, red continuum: 17.2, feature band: 20.4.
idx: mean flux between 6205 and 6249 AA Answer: 17.6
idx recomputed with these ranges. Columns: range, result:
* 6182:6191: 18.7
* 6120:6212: 18.6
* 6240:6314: 18.3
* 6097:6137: 17.9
